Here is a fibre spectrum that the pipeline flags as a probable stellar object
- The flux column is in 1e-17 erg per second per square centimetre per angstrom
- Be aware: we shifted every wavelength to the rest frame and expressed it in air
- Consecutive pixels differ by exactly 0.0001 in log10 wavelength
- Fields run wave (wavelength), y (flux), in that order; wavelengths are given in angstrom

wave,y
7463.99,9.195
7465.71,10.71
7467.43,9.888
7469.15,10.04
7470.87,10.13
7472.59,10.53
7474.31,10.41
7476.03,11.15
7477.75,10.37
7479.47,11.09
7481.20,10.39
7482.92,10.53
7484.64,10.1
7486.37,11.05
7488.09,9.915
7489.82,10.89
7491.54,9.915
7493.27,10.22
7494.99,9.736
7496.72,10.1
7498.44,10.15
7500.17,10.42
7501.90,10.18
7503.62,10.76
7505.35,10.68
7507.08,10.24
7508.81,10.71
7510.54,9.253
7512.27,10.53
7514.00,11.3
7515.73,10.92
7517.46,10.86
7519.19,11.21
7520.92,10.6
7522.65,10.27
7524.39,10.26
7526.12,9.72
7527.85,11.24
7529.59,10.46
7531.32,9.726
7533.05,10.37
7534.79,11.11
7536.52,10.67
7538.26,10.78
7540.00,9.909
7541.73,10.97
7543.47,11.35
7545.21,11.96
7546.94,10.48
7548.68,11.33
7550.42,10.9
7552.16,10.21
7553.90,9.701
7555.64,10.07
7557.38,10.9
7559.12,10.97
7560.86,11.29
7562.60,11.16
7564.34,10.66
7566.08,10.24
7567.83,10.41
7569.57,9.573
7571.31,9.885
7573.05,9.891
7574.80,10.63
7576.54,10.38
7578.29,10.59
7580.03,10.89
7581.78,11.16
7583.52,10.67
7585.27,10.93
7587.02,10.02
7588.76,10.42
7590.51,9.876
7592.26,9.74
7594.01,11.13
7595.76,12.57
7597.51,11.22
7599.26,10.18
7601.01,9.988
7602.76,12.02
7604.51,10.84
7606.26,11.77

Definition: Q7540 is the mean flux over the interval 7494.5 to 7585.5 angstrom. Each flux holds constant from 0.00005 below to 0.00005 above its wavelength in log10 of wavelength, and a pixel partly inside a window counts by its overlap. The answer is 10.6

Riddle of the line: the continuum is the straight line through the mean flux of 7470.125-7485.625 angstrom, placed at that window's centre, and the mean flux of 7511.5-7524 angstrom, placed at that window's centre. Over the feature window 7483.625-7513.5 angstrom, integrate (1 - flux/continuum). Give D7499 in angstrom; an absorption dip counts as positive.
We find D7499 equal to 1.0 angstrom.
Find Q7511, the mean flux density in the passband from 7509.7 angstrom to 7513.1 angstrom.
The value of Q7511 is 9.89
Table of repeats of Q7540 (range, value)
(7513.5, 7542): 10.6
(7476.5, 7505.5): 10.4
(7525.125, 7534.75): 10.4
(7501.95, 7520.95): 10.6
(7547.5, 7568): 10.7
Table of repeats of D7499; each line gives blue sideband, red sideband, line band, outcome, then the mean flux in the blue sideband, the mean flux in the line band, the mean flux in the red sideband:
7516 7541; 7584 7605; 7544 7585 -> 0.1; 10.5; 10.6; 10.7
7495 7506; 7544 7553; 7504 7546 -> 0.1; 10.3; 10.6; 11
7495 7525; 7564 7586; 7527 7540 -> -0.1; 10.5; 10.6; 10.4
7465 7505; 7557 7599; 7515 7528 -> -0.2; 10.4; 10.6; 10.6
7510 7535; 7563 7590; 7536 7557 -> -0.4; 10.5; 10.7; 10.4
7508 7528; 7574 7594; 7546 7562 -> -0.2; 10.5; 10.7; 10.5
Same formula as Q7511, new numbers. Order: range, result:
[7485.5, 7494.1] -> 10.4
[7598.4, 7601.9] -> 10.1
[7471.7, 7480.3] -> 10.7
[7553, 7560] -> 10.4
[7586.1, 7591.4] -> 10.1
